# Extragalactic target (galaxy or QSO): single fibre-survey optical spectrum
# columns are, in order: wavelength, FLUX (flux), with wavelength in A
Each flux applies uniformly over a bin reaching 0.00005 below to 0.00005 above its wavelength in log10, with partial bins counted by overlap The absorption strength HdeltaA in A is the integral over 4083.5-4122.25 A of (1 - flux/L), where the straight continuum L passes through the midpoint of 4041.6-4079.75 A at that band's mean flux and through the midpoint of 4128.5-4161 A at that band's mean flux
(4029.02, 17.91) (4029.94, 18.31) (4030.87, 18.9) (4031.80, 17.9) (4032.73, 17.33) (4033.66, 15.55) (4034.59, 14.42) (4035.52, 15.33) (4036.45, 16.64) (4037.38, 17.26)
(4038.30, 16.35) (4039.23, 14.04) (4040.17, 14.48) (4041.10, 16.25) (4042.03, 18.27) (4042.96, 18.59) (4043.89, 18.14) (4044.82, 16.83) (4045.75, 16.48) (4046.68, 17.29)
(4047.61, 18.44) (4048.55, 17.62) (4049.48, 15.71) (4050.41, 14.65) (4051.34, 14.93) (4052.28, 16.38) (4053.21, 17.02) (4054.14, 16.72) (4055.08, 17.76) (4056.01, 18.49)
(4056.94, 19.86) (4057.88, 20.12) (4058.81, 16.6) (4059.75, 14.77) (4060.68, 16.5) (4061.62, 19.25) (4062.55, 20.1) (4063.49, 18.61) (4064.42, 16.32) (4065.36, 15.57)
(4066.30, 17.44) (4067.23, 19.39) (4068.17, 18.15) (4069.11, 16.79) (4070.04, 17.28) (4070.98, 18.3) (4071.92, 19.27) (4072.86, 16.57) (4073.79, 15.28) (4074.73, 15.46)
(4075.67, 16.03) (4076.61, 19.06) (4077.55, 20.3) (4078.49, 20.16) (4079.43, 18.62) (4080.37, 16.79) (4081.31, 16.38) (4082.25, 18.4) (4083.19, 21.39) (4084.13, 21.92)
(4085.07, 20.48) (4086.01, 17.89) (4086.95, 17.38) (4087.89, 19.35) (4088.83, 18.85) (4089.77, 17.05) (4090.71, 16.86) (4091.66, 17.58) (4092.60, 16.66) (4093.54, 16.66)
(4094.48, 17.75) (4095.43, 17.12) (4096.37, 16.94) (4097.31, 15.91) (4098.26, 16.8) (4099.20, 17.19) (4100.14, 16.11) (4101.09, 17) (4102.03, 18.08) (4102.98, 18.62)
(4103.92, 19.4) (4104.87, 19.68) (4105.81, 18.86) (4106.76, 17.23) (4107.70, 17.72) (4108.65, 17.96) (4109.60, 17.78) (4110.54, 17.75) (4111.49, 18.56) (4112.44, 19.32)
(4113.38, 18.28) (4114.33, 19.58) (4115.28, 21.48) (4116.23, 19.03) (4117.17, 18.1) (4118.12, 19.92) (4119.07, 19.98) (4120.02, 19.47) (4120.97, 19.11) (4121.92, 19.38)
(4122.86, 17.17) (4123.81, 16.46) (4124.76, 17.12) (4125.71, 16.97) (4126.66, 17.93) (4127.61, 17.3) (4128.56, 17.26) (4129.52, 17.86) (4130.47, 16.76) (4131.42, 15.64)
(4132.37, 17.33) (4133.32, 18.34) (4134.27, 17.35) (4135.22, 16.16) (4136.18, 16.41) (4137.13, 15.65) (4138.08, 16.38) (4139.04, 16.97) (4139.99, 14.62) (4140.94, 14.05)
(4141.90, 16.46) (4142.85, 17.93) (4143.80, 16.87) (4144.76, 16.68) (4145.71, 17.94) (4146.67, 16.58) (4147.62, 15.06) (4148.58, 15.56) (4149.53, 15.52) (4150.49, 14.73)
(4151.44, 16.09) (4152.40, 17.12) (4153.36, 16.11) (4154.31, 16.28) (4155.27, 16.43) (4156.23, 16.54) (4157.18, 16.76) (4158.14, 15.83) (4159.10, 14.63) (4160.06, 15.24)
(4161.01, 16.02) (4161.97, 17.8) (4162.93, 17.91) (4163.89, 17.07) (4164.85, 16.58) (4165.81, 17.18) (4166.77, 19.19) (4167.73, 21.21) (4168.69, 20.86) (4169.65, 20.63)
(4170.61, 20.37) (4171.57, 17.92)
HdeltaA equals -3.2 A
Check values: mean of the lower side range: 17.5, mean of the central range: 18.3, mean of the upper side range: 16.3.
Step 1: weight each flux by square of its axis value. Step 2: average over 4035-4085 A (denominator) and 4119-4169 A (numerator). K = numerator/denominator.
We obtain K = 1.0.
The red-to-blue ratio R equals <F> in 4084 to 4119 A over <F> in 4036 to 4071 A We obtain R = 1.06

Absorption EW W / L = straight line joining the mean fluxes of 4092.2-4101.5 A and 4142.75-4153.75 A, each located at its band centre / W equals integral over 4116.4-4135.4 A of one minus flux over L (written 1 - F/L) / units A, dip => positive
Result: -1.5 A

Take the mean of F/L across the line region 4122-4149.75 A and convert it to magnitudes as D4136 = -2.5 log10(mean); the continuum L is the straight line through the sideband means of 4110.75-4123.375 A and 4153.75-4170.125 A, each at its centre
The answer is 0.11 mag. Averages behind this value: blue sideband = 19.1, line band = 16.7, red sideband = 17.4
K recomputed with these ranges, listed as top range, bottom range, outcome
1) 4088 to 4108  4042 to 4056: 1.06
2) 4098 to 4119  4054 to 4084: 1.05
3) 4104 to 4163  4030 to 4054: 1.08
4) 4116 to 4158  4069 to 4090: 0.96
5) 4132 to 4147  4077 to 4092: 0.91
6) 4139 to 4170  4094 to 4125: 0.94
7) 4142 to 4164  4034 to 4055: 1.05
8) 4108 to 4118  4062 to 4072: 1.07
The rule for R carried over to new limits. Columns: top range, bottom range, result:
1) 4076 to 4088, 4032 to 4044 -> 1.17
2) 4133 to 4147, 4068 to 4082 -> 0.94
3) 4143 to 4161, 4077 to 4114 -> 0.89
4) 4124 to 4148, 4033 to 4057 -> 1.00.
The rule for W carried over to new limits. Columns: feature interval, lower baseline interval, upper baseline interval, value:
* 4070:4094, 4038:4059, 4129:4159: -1.87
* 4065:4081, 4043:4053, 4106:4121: -0.13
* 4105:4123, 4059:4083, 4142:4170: -1.58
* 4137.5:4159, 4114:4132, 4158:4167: 1.34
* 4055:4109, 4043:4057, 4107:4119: 0.11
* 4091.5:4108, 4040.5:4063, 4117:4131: 0.27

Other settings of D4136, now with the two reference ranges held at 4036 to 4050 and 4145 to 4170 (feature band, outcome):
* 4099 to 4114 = -0.08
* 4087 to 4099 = -0.03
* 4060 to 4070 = -0.06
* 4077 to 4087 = -0.14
